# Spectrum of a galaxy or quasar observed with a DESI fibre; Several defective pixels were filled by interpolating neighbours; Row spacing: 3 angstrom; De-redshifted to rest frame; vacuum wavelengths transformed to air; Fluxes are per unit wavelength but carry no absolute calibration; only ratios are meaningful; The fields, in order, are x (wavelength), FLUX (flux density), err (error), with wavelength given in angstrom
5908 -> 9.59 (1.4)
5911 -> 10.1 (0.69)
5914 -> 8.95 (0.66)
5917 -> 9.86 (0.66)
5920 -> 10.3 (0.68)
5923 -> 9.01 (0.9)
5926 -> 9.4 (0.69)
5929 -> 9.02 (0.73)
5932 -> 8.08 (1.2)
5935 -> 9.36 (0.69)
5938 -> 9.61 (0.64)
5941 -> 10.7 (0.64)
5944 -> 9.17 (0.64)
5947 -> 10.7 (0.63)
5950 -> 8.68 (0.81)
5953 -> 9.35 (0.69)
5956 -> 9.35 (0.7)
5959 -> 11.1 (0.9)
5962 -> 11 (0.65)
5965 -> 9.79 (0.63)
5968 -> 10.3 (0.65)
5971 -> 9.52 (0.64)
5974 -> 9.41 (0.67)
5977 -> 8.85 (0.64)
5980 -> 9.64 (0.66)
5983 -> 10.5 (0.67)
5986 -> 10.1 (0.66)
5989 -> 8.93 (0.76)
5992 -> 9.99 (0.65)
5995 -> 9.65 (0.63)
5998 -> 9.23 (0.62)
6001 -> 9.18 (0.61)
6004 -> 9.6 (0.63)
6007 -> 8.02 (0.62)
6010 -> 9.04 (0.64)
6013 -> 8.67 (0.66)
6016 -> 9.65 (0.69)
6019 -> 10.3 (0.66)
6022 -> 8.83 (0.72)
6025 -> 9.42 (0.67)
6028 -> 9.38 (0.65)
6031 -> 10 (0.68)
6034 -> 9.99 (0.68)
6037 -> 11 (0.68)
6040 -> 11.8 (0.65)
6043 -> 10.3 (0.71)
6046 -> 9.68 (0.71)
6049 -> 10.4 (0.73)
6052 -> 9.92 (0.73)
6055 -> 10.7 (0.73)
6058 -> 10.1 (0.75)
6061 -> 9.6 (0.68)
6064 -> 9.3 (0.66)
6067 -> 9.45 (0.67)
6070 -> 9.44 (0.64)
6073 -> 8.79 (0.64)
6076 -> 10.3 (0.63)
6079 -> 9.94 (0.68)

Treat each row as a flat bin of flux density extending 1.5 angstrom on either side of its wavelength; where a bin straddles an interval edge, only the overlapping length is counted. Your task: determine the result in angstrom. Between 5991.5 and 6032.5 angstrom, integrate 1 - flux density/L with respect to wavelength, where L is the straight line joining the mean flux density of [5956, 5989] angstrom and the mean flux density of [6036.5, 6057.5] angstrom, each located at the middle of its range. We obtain 3.6 angstrom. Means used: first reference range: 9.94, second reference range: 10.5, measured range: 9.34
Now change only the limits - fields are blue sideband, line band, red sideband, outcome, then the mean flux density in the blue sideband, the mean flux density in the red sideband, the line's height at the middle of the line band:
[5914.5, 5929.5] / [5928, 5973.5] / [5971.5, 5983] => -1.07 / 9.51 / 9.48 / 9.49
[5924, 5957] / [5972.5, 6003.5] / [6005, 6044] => 0.09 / 9.4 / 9.71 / 9.58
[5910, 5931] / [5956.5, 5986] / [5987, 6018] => -2.13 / 9.47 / 9.23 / 9.32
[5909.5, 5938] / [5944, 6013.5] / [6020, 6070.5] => 0.26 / 9.36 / 9.97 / 9.64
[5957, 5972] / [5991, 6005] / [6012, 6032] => 0.46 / 10.3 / 9.47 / 9.83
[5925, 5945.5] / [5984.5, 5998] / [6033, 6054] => 0.40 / 9.33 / 10.5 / 9.92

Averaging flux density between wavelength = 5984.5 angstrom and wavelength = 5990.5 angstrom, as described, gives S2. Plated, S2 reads 9.51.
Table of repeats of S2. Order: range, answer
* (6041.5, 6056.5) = 10.2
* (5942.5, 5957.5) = 9.45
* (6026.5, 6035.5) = 9.79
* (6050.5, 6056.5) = 10.3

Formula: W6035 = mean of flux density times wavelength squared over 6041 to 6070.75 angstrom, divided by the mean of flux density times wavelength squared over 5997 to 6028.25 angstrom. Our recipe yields 1.09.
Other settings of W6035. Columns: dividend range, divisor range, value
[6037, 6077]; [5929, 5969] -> 1.06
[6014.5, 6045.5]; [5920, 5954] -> 1.10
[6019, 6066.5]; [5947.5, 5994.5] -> 1.05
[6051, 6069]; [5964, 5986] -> 1.04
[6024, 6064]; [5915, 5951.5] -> 1.11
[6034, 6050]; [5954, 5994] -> 1.10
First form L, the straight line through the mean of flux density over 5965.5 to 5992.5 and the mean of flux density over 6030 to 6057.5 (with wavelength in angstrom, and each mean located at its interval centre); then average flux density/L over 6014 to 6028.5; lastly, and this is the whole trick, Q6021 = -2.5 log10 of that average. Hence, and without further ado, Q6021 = 0.07 mag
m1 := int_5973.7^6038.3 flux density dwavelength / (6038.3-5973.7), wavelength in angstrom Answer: 9.51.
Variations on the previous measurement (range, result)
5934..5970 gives 9.93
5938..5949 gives 10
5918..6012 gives 9.56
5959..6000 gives 9.8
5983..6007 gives 9.49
